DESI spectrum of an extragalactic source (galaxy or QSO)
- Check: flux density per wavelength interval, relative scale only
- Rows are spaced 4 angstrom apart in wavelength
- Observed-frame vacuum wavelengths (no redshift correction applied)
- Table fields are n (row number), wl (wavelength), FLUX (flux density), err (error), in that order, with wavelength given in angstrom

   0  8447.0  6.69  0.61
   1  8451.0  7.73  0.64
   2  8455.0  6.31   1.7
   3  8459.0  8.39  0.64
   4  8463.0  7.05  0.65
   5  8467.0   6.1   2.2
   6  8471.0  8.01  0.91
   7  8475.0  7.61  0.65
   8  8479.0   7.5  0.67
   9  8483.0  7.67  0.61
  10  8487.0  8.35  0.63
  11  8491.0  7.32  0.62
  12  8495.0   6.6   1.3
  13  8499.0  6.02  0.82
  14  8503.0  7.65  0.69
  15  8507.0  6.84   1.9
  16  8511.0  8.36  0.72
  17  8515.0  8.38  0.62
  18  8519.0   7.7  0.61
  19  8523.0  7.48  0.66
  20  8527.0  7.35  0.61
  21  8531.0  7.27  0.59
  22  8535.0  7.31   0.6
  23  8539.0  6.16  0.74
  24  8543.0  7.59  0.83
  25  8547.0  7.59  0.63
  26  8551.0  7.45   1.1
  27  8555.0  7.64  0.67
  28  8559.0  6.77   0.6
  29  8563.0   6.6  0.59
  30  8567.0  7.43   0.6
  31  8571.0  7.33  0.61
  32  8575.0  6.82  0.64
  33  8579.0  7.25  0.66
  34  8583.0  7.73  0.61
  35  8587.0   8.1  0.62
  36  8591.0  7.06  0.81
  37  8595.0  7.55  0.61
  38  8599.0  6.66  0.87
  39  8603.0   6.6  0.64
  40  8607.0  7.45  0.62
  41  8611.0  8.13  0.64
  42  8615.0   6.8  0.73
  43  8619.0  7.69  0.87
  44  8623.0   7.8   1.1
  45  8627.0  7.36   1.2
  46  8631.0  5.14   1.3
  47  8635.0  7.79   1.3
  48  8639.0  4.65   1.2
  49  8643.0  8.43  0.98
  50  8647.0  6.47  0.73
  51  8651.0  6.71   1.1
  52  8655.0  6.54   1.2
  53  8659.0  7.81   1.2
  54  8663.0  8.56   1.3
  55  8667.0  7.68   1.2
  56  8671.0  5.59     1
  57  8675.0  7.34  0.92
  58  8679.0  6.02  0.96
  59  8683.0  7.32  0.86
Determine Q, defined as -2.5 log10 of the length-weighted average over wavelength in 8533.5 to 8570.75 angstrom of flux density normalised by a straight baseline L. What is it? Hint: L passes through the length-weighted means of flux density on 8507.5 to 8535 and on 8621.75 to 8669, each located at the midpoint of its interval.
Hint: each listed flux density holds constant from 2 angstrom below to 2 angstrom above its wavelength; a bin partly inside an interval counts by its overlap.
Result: 0.05 mag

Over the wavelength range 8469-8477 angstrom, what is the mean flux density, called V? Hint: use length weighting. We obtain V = 7.81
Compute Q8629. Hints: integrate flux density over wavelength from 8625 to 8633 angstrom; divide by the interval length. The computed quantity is 6.25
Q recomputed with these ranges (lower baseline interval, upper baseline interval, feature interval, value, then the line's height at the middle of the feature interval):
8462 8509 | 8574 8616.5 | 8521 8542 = 0.02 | 7.26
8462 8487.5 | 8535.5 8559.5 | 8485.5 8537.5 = -0.01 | 7.33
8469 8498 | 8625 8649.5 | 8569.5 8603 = -0.05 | 6.93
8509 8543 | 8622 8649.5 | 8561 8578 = 0.02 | 7.21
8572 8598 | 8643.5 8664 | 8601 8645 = 0.03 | 7.31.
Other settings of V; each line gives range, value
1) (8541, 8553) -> 7.54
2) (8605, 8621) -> 7.52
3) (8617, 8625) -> 7.75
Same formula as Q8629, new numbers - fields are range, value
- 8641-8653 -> 7.2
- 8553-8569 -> 7.11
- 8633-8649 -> 6.83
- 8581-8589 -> 7.92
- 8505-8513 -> 7.6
